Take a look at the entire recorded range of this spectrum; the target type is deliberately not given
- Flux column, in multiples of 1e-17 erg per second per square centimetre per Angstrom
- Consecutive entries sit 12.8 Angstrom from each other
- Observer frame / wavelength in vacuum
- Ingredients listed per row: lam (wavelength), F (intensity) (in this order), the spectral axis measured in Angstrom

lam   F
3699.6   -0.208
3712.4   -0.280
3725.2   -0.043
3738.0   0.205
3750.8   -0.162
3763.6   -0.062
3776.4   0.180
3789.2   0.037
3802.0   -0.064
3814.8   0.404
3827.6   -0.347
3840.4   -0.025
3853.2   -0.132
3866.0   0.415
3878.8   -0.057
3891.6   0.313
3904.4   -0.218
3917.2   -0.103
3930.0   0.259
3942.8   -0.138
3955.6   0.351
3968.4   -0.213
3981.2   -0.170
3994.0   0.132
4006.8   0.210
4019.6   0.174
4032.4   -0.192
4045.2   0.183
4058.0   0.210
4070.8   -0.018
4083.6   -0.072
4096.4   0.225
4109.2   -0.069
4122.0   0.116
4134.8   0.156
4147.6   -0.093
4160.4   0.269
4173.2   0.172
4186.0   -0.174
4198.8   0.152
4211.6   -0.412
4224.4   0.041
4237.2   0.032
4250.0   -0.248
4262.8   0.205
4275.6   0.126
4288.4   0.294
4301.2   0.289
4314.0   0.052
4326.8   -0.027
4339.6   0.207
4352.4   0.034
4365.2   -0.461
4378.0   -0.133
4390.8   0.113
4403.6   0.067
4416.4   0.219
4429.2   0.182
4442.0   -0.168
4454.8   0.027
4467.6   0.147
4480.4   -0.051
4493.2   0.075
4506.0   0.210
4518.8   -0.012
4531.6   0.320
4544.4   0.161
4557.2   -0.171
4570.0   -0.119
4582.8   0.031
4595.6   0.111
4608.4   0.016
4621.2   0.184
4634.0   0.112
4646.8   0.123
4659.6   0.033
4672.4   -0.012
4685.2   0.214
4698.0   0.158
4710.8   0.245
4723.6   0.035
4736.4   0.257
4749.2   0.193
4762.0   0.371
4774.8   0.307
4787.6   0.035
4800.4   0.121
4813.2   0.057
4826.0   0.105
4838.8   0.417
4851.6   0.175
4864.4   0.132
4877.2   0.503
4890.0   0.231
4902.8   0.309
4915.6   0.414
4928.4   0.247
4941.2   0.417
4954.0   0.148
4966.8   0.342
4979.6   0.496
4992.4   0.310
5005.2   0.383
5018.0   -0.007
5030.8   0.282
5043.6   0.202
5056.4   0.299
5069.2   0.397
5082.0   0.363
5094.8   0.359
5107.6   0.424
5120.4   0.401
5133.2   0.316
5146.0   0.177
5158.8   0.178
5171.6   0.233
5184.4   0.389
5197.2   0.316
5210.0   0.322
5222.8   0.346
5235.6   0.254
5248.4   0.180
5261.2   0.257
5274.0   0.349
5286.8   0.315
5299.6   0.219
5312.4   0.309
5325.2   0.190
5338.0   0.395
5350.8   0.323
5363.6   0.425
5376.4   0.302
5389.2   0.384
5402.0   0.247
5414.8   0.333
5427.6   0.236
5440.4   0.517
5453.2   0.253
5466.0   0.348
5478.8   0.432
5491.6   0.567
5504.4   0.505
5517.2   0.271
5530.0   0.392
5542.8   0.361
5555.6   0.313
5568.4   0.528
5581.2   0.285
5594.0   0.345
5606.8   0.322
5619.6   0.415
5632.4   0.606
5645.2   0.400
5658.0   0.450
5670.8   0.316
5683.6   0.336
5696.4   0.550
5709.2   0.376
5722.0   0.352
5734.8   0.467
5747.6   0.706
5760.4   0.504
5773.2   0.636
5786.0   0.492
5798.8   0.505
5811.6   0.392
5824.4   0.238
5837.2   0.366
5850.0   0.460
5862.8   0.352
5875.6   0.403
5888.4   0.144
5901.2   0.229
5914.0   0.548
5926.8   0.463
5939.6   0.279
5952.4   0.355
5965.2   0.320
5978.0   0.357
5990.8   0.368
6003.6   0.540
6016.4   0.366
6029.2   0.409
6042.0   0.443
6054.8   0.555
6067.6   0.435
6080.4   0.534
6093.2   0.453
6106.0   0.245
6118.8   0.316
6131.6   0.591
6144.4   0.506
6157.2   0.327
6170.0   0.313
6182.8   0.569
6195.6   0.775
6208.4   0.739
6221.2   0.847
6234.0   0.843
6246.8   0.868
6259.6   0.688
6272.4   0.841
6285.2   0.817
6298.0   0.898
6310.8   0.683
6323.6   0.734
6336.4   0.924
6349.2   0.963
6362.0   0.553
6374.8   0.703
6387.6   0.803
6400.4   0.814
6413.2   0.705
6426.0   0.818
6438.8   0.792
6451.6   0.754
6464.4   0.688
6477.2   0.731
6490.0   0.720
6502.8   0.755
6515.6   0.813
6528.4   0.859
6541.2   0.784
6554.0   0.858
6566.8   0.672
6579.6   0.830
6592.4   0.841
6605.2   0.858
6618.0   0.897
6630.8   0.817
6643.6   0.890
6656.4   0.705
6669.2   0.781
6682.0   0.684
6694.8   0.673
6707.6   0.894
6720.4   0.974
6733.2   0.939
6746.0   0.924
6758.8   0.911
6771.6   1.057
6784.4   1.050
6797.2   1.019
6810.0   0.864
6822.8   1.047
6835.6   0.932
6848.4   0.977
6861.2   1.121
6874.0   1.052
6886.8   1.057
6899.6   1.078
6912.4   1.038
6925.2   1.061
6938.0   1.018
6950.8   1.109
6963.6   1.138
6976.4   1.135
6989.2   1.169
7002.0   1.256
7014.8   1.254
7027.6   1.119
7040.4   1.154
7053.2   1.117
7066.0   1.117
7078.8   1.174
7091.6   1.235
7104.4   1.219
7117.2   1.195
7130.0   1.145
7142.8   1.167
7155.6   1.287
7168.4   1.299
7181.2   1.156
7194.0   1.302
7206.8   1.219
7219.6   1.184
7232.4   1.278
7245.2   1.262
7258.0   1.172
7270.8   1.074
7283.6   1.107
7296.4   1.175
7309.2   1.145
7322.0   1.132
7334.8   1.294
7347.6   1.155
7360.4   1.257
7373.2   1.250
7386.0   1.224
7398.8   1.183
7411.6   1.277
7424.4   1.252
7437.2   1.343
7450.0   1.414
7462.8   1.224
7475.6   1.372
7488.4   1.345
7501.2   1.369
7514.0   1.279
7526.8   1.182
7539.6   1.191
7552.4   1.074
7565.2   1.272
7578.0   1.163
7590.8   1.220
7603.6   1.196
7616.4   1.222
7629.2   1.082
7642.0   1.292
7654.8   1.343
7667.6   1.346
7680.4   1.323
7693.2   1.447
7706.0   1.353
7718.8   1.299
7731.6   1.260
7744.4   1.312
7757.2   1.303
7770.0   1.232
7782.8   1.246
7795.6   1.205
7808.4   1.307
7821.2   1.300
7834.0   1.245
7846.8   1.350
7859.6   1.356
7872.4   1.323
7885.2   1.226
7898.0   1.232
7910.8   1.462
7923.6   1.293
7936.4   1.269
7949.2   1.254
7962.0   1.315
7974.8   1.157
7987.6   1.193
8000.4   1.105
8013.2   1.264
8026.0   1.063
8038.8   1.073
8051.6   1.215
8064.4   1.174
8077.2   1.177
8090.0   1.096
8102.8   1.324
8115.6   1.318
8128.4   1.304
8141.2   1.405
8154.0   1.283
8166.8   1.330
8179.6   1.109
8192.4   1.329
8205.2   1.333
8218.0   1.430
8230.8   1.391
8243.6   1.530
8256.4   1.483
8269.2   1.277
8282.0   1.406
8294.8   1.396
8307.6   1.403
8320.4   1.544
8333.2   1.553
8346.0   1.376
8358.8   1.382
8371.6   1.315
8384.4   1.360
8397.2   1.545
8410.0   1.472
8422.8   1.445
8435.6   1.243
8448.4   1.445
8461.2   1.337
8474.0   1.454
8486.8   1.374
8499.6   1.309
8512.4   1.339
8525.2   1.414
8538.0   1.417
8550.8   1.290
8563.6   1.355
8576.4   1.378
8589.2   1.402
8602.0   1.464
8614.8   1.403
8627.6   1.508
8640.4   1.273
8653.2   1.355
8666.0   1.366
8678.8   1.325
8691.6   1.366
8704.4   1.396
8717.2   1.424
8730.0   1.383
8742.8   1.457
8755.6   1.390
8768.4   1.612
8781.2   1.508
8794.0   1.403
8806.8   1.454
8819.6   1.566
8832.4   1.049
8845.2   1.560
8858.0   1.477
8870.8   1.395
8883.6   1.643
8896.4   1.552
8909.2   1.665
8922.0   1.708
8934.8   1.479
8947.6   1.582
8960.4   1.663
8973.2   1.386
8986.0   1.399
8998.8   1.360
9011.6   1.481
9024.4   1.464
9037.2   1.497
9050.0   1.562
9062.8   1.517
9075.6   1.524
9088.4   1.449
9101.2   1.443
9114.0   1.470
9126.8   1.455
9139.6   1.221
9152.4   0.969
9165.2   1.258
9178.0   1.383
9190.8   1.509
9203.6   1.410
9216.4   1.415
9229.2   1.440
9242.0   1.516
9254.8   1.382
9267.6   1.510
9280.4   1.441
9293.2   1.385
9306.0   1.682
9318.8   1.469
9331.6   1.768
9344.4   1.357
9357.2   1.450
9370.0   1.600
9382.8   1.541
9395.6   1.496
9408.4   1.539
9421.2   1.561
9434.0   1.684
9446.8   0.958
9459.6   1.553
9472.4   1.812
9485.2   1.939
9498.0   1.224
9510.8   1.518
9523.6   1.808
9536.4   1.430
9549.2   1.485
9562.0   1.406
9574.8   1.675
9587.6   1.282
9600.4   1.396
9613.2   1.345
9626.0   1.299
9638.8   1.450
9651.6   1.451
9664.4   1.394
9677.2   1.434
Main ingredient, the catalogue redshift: 0.553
